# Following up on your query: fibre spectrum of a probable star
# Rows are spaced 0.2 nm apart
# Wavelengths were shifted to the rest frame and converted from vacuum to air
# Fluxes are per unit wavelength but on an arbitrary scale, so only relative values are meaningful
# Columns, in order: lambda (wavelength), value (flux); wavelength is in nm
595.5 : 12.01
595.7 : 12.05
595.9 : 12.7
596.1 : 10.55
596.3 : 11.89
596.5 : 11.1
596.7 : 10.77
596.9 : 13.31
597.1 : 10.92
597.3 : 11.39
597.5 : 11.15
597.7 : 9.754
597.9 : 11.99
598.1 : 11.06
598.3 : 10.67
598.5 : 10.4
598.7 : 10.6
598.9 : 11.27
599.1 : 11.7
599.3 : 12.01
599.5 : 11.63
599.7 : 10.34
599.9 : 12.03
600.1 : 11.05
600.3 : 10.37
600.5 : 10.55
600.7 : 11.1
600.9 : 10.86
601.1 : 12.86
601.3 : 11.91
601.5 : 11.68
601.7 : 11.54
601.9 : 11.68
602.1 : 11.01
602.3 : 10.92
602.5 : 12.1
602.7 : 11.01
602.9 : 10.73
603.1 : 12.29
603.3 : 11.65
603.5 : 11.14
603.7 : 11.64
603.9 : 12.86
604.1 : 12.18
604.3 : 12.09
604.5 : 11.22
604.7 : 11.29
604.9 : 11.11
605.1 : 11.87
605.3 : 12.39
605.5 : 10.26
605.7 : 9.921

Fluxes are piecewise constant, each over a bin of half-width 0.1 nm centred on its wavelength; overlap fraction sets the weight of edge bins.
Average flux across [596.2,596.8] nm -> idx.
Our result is 11.3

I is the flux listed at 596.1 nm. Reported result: 10.55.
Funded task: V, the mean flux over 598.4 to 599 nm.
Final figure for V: 10.8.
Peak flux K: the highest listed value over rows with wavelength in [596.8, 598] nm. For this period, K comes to 13.31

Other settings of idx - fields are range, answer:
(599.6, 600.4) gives 10.9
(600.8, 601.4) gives 11.9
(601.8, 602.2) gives 11.3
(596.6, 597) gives 12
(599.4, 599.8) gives 11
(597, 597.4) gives 11.2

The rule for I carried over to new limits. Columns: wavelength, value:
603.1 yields 12.29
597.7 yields 9.754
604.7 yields 11.29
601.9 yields 11.68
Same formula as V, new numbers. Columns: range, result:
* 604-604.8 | 11.7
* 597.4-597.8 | 10.5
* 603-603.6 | 11.7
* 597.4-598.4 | 10.9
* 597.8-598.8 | 10.9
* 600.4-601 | 10.8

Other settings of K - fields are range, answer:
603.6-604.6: 12.86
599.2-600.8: 12.03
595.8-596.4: 12.7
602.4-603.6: 12.29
